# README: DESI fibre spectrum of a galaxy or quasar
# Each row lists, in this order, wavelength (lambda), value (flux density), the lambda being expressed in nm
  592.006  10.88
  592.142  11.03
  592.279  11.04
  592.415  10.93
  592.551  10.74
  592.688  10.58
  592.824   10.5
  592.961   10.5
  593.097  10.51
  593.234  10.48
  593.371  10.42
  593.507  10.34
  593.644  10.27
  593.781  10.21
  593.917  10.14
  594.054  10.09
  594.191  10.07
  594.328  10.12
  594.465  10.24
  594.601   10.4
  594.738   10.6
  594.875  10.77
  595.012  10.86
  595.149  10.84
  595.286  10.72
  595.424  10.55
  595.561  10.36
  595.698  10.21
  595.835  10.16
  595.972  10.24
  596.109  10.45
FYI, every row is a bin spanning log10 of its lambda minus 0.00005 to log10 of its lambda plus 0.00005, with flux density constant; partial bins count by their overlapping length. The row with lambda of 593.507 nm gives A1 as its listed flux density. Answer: 10.34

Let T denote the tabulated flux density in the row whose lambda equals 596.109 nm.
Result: 10.45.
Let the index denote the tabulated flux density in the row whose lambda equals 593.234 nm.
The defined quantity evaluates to 10.48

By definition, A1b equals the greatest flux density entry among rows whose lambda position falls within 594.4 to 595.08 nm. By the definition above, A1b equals 10.86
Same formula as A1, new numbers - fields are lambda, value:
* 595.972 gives 10.24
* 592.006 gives 10.88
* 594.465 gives 10.24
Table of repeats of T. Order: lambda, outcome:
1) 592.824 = 10.5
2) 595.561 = 10.36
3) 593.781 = 10.21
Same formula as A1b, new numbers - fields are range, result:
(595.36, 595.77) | 10.55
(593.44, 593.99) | 10.34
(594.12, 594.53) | 10.24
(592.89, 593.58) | 10.51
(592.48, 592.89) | 10.74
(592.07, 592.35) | 11.04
